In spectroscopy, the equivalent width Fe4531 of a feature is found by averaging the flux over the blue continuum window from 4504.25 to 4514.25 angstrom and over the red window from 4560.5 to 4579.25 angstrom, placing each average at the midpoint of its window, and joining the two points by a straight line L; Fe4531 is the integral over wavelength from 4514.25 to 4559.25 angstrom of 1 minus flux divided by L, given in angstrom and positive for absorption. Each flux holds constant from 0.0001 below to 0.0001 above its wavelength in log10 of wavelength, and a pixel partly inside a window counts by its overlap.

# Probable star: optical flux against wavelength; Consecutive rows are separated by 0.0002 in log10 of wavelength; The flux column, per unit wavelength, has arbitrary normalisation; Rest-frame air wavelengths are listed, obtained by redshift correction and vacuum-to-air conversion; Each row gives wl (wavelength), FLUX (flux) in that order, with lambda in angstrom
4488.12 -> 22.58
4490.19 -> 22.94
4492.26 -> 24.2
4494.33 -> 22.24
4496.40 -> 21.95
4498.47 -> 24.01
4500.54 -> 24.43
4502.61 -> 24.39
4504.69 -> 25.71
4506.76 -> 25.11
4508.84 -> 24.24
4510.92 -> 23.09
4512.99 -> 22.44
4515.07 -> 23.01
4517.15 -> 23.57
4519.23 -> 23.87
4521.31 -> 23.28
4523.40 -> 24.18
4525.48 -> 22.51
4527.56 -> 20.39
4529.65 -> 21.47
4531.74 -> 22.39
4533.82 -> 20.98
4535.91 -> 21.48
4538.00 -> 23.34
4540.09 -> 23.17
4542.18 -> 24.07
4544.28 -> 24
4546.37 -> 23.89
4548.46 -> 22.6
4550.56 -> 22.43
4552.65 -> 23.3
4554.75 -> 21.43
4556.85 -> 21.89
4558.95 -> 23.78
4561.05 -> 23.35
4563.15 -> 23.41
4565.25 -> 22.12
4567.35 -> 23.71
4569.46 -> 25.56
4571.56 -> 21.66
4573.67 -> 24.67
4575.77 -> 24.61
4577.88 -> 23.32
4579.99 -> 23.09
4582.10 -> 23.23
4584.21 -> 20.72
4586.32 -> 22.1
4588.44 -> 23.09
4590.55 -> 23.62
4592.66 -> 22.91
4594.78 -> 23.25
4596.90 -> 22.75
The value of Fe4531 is 2.0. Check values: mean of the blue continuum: 24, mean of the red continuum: 23.6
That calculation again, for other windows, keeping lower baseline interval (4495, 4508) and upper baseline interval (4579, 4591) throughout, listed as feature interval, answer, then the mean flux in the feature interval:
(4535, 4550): 0.1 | 23.2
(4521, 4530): 0.5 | 22.4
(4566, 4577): -0.5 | 24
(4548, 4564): 0.3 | 22.8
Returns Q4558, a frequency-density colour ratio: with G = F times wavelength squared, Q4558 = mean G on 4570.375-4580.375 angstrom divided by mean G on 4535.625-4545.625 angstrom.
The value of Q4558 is 1.02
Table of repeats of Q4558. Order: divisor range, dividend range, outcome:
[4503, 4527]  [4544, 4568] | 0.99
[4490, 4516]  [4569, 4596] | 1.01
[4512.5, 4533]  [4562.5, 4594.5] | 1.05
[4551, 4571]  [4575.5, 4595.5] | 1.00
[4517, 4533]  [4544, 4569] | 1.03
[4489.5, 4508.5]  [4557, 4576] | 1.01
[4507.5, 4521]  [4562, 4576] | 1.03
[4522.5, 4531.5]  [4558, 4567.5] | 1.07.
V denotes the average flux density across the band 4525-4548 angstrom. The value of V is 22.5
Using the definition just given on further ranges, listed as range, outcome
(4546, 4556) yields 22.6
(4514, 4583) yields 23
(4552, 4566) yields 22.7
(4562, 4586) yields 23.3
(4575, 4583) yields 23.5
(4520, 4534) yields 22.3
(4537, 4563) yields 23.1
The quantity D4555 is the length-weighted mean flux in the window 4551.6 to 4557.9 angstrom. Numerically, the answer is 22.2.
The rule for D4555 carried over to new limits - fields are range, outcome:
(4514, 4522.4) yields 23.4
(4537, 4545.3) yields 23.6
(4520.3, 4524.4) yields 23.7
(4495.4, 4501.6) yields 23.5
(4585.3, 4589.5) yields 22.6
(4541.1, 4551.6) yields 23.4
